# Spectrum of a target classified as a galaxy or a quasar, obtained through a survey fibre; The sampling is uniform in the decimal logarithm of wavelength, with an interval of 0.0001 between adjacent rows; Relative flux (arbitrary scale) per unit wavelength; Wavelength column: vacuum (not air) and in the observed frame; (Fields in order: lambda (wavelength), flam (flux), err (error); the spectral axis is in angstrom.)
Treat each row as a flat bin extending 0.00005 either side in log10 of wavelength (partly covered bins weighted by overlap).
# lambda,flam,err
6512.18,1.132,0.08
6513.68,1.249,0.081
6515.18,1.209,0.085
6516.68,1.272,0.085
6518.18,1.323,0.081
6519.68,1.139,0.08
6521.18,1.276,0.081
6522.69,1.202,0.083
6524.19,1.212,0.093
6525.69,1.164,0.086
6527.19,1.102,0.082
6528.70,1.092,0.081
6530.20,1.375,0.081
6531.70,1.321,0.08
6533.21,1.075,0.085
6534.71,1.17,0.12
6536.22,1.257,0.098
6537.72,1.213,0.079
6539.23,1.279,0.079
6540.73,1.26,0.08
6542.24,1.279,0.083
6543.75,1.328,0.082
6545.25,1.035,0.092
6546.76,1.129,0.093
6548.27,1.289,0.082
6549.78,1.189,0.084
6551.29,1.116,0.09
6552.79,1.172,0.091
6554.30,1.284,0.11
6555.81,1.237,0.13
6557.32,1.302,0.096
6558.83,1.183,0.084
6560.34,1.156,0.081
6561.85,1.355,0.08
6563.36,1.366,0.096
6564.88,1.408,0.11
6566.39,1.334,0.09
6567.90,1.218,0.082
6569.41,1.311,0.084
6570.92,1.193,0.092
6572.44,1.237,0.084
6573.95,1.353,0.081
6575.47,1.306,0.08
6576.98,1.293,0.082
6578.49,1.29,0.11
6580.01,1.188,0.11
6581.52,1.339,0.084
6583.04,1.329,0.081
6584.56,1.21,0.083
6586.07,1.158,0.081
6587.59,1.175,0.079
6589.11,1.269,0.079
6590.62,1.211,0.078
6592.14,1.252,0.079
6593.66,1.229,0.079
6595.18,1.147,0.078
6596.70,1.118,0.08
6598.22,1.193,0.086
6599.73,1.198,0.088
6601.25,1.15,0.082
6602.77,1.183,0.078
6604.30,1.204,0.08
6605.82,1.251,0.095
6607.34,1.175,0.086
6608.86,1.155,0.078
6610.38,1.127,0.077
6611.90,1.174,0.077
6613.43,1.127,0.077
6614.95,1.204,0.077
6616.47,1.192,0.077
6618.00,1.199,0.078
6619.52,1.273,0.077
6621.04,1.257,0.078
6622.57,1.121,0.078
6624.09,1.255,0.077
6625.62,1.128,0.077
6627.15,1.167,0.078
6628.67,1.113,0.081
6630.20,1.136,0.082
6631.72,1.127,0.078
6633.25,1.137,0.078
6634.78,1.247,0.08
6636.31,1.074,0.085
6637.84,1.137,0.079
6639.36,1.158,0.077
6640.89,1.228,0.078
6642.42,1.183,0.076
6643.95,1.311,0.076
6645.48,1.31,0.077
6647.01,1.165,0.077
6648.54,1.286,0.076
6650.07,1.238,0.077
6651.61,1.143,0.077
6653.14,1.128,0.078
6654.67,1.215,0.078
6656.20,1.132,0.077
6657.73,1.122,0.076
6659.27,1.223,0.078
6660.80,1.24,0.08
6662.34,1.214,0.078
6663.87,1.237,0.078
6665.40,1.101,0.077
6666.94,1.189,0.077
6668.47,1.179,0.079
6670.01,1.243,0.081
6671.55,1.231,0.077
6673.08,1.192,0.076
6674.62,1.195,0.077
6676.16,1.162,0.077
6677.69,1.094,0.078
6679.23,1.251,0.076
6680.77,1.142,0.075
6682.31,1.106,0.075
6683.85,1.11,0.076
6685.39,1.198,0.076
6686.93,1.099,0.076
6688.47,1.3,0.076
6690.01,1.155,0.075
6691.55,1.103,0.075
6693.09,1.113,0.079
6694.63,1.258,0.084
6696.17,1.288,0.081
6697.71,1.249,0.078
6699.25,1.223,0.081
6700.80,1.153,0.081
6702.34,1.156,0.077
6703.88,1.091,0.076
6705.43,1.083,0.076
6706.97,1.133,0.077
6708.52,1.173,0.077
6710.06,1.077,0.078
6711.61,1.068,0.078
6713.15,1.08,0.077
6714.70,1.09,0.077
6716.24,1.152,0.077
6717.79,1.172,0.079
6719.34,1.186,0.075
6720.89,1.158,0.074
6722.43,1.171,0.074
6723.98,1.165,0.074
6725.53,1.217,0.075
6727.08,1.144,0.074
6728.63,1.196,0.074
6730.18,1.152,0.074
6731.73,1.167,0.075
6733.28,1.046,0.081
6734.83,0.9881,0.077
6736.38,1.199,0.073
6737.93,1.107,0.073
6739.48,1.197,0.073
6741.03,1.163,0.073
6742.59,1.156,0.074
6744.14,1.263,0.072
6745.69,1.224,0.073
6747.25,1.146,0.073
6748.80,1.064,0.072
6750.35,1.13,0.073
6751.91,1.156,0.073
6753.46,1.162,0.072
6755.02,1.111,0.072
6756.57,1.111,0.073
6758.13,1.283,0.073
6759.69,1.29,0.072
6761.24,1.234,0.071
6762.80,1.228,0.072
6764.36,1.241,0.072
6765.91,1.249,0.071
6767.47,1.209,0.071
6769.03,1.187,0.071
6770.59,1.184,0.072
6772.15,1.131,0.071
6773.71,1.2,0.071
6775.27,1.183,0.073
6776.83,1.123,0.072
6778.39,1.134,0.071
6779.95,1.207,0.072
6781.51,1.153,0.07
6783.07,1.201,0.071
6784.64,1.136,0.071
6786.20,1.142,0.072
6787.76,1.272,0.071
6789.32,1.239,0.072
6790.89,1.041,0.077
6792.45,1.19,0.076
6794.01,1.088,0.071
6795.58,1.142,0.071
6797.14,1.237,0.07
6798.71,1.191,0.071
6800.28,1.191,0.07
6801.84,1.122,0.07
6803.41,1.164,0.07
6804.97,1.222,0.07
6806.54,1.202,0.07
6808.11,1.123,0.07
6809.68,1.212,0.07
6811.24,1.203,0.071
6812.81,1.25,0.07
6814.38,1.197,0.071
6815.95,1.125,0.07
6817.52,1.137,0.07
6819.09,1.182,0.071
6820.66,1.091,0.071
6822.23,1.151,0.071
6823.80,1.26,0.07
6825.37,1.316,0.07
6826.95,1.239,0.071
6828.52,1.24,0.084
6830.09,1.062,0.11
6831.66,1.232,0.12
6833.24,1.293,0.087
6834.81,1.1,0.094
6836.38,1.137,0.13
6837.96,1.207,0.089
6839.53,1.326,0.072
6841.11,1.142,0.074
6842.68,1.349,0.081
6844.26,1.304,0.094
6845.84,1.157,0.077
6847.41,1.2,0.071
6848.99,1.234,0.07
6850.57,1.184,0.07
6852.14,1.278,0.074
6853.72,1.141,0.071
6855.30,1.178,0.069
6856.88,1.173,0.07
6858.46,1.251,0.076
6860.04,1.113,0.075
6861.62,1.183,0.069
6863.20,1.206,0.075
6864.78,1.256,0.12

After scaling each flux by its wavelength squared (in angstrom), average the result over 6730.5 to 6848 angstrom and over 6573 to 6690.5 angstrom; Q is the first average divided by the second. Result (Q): 1.0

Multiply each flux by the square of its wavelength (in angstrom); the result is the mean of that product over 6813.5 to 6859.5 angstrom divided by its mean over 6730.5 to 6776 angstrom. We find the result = 1.1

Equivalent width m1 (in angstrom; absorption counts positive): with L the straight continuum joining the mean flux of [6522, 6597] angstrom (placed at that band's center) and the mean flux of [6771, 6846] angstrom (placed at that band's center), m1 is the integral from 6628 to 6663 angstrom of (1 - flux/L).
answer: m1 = 0.9 angstrom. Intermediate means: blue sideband 1.23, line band 1.19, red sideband 1.19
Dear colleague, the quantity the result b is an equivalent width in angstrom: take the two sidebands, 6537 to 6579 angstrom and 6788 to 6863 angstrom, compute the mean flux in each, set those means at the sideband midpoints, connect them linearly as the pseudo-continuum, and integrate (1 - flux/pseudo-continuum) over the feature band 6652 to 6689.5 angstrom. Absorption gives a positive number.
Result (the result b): 1.5 angstrom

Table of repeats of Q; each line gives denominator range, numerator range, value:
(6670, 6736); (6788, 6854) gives 1.07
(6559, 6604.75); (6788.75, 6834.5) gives 1.02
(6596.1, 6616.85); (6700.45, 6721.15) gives 0.99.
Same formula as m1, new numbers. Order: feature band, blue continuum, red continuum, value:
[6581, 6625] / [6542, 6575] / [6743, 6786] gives 1.2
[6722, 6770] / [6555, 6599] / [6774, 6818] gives 0.7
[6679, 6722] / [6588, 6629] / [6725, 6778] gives 0.8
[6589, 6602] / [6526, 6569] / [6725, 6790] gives 0.3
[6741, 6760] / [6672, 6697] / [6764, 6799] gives 0.1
